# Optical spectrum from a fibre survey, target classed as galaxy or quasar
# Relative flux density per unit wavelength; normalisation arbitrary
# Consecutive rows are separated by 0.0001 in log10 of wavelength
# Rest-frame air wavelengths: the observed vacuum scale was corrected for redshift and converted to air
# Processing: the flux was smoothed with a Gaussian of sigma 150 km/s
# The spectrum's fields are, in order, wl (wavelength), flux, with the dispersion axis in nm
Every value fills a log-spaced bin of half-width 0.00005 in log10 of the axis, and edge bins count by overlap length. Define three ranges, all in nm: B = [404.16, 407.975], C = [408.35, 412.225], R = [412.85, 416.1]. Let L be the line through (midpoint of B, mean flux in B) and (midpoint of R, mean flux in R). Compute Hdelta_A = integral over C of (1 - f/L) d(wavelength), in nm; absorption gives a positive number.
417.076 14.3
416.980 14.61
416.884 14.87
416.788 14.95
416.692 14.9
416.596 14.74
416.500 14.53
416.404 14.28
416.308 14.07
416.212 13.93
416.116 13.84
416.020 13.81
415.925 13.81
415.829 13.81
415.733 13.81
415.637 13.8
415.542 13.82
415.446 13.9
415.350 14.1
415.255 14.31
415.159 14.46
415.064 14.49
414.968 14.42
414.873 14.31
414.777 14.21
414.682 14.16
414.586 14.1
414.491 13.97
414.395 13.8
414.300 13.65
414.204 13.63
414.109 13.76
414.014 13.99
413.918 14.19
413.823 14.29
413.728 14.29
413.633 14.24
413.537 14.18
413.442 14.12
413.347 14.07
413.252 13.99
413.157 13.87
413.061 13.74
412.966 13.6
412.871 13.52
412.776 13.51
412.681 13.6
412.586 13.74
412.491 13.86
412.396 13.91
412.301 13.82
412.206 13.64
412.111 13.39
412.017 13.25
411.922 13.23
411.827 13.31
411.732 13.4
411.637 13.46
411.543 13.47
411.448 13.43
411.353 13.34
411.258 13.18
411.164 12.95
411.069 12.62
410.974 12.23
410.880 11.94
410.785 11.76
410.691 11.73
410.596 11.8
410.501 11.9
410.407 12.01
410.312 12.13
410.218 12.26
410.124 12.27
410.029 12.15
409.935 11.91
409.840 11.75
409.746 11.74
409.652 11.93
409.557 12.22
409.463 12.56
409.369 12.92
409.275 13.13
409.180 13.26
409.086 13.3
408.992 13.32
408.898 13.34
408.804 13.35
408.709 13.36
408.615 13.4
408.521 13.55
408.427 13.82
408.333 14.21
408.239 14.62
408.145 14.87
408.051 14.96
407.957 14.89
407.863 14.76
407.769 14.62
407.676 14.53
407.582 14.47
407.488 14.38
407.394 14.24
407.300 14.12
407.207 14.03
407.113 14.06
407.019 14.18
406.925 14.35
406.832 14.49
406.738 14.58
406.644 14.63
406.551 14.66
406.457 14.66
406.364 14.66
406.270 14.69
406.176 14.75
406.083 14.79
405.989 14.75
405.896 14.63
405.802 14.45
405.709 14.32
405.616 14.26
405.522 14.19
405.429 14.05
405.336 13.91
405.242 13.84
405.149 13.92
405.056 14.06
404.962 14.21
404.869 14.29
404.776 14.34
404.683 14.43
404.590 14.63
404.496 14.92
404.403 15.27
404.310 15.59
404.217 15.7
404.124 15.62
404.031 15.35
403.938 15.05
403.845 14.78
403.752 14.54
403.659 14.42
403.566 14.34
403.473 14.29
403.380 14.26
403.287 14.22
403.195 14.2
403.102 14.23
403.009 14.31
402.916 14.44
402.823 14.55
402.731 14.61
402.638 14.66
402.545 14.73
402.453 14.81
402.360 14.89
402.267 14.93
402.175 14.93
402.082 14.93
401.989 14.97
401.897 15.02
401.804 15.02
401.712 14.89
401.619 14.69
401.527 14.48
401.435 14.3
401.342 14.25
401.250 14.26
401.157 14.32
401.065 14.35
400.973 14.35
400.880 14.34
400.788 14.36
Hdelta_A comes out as 0.40 nm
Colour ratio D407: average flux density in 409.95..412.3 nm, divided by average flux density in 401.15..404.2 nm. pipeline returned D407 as 0.87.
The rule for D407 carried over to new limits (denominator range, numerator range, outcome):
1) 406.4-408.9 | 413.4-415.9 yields 0.98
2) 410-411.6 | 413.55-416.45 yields 1.13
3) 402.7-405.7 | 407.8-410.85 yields 0.89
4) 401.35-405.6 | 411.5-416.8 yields 0.95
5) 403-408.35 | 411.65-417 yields 0.96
